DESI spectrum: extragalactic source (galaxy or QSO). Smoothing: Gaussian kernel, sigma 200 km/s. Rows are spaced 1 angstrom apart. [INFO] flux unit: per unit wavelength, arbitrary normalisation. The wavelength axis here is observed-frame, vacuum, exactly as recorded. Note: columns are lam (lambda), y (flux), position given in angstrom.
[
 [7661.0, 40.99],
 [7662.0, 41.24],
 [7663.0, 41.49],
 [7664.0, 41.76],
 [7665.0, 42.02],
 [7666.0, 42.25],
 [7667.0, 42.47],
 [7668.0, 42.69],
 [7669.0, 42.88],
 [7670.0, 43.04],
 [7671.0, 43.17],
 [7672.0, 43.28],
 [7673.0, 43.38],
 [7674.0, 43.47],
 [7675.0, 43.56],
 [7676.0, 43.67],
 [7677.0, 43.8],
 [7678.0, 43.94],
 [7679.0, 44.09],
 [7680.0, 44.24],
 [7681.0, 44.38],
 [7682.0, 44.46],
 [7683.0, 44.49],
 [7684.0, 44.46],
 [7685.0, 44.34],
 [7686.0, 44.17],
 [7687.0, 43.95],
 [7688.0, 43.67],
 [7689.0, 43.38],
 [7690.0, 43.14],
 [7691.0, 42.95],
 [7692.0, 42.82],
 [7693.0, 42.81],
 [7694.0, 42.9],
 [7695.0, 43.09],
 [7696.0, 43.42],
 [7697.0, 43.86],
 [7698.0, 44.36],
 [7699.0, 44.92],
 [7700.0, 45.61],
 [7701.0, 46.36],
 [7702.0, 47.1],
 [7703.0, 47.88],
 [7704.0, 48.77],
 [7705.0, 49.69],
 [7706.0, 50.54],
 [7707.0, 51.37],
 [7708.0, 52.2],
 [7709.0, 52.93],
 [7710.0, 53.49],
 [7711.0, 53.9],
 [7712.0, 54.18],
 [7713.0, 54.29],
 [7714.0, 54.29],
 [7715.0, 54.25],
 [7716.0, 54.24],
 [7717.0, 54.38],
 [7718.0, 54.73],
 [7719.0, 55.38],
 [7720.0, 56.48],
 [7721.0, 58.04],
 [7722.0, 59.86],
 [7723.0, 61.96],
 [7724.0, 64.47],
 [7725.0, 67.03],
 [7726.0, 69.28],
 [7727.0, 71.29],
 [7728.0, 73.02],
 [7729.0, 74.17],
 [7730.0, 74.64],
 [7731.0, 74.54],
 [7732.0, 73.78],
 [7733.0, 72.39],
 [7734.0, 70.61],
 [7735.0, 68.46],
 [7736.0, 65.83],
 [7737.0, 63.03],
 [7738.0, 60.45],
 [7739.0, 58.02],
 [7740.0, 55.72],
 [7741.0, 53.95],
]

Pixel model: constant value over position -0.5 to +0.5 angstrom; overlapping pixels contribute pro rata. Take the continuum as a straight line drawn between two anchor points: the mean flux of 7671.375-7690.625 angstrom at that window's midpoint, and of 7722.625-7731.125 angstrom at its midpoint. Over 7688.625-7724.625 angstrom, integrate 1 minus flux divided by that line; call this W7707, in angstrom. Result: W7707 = 4.96 angstrom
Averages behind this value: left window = 43.9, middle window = 50.5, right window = 70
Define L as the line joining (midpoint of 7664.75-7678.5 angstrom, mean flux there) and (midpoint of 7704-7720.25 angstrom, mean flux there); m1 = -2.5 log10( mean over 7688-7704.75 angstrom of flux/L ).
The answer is 0.11 mag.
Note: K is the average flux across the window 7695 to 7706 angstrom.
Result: 46.3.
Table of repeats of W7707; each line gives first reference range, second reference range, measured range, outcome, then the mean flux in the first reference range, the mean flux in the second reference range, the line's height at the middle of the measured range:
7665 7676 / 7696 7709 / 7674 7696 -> 0.7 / 43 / 47.8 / 45.2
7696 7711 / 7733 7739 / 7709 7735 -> -1.8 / 48.5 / 65.6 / 58.2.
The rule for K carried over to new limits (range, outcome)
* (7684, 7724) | 49.5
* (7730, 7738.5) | 69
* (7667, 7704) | 44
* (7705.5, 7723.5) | 54.8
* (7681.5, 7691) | 44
